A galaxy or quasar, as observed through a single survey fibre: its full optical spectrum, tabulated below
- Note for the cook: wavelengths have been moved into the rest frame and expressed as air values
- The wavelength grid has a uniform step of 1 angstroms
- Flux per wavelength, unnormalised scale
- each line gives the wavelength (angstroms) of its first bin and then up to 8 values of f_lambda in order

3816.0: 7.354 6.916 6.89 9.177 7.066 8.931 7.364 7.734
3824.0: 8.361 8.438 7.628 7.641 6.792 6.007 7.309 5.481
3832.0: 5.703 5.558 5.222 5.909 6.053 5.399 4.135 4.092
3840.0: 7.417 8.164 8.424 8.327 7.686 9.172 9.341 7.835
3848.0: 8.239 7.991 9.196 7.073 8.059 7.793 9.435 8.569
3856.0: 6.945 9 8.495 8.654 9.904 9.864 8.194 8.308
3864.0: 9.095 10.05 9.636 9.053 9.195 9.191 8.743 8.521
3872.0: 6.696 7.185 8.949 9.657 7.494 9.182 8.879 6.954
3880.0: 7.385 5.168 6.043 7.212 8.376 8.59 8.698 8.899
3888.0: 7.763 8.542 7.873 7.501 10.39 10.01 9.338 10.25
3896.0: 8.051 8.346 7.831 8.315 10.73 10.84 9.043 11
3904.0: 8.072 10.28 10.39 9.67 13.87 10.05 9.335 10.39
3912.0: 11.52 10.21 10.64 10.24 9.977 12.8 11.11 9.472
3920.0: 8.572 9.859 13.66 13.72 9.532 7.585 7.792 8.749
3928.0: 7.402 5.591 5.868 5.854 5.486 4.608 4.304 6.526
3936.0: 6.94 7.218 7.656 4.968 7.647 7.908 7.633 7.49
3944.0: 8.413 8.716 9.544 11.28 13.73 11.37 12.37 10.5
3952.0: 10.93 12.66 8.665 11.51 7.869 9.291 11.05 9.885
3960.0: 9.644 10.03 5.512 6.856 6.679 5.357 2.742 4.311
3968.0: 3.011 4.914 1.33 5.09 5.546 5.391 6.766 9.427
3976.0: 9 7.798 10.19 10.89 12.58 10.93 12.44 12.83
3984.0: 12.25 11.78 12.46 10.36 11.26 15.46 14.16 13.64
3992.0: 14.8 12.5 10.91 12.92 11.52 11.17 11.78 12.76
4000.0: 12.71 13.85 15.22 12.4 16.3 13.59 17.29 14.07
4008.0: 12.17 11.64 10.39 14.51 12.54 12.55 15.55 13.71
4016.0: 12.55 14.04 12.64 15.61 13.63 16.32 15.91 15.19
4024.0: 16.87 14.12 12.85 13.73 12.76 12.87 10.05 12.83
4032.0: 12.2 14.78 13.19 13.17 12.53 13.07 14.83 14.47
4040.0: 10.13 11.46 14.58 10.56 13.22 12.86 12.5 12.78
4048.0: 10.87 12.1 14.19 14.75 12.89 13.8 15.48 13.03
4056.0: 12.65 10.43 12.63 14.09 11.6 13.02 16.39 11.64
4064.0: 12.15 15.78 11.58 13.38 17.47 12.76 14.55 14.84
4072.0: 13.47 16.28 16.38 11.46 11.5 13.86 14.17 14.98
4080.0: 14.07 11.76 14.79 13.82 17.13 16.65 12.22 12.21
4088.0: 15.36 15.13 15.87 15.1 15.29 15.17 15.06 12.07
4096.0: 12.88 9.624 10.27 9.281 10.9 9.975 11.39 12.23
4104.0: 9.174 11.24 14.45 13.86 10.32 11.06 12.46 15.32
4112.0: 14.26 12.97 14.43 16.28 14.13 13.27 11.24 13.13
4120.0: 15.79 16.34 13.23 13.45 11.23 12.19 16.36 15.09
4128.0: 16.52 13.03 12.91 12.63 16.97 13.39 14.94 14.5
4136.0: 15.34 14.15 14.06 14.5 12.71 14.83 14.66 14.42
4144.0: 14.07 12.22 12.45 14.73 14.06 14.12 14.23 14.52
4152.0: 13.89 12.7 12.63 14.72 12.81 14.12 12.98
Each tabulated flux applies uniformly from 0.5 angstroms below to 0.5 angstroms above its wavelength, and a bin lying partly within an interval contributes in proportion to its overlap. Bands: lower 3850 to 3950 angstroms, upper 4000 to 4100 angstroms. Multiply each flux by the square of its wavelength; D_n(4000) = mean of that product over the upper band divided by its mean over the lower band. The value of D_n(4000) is 1.66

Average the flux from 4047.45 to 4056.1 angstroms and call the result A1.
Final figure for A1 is 13.3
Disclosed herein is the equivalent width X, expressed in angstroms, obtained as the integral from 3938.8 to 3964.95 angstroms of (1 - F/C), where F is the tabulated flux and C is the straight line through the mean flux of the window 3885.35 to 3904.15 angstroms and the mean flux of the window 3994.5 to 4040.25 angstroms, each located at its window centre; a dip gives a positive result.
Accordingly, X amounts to 4.2 angstroms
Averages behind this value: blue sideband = 9.04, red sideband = 13.5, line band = 9.3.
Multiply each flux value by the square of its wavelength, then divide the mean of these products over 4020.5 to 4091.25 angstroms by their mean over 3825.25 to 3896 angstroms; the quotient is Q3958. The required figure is 1.89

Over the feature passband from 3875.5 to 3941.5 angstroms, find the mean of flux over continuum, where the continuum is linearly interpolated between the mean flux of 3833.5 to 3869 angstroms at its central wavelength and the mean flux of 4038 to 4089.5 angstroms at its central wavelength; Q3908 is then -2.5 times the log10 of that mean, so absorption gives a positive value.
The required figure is 0.09 mag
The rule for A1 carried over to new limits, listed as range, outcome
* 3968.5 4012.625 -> 11.4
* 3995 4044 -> 13.4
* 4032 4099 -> 13.5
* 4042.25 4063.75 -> 12.9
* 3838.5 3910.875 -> 8.66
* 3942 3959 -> 10.2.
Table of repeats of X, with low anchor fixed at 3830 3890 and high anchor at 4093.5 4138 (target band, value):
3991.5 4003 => -2.15 angstroms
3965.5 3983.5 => 4.87 angstroms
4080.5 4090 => -1.42 angstroms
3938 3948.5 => 1.02 angstroms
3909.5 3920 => -1.71 angstroms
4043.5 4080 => -4.34 angstroms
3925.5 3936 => 3.46 angstroms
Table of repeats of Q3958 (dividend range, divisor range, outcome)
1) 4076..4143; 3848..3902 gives 1.79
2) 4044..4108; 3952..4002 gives 1.42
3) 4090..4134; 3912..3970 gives 1.70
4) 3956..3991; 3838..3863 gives 1.15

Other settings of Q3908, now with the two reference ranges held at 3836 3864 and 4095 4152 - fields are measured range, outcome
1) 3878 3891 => 0.13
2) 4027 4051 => -0.10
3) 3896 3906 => -0.05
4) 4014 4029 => -0.25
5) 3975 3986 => -0.05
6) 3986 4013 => -0.19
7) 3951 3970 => 0.29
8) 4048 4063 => -0.10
